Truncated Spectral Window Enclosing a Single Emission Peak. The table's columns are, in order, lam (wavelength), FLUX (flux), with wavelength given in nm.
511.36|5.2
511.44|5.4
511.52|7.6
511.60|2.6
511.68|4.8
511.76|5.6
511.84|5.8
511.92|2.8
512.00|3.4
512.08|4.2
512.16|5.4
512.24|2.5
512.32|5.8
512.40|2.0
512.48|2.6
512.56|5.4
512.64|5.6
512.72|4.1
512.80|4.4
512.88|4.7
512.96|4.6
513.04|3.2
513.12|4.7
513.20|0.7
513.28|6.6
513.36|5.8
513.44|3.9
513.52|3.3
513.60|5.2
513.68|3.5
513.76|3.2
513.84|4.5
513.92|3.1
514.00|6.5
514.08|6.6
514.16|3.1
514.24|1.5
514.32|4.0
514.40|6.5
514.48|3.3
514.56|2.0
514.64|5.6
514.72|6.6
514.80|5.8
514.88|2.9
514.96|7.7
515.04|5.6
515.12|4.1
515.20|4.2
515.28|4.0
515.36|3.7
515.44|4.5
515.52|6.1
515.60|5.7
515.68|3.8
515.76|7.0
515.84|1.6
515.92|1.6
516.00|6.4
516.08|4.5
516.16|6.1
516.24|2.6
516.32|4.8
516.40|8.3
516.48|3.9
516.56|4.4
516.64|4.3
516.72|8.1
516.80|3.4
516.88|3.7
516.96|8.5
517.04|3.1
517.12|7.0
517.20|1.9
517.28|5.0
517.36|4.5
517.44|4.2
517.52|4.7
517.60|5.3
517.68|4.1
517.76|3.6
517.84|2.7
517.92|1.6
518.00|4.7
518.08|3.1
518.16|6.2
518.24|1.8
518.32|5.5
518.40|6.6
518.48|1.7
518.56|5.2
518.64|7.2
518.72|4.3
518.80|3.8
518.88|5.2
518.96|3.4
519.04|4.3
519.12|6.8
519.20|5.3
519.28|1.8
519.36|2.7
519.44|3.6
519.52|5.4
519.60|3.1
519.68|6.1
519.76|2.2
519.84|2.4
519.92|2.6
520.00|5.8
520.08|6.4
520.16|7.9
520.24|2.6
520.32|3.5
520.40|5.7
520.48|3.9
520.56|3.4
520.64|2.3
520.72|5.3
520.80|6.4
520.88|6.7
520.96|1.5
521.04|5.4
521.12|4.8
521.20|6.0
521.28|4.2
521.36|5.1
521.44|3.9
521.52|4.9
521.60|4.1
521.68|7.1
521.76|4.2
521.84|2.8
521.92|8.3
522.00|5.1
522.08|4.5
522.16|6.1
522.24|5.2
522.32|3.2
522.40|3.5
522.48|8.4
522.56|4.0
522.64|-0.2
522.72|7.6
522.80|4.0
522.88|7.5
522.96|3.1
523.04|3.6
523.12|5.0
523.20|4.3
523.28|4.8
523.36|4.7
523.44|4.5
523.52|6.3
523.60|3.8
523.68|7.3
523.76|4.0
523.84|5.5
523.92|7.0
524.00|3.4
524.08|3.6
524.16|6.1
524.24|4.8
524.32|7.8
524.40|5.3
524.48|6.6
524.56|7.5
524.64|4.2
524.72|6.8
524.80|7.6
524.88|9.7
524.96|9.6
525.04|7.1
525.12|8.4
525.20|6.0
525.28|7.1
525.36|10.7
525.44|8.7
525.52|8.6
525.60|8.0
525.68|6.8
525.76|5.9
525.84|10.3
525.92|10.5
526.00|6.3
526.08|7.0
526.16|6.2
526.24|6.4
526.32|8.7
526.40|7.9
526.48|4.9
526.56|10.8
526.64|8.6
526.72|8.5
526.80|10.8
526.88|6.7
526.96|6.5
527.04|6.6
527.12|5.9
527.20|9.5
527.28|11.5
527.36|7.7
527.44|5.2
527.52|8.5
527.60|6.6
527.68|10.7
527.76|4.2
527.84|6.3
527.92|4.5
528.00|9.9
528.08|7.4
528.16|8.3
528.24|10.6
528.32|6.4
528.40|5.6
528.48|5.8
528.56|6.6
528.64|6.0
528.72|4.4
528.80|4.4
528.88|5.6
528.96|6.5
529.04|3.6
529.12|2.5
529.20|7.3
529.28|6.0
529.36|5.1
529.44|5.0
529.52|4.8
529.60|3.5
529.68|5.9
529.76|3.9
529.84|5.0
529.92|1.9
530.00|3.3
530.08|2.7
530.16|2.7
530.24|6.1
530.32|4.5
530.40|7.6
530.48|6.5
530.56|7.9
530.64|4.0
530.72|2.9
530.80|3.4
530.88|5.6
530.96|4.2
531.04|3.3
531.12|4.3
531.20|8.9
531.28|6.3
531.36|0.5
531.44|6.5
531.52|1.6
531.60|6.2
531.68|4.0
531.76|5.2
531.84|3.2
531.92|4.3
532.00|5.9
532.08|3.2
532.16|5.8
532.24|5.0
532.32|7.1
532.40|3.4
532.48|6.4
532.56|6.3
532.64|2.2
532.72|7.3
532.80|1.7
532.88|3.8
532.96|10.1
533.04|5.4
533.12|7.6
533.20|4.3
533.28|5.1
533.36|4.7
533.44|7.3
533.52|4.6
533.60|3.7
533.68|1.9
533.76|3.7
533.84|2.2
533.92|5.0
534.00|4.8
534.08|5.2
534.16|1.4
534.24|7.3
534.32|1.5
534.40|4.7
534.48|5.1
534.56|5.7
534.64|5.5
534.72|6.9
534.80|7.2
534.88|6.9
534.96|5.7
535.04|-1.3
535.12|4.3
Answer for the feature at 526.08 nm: Mg II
